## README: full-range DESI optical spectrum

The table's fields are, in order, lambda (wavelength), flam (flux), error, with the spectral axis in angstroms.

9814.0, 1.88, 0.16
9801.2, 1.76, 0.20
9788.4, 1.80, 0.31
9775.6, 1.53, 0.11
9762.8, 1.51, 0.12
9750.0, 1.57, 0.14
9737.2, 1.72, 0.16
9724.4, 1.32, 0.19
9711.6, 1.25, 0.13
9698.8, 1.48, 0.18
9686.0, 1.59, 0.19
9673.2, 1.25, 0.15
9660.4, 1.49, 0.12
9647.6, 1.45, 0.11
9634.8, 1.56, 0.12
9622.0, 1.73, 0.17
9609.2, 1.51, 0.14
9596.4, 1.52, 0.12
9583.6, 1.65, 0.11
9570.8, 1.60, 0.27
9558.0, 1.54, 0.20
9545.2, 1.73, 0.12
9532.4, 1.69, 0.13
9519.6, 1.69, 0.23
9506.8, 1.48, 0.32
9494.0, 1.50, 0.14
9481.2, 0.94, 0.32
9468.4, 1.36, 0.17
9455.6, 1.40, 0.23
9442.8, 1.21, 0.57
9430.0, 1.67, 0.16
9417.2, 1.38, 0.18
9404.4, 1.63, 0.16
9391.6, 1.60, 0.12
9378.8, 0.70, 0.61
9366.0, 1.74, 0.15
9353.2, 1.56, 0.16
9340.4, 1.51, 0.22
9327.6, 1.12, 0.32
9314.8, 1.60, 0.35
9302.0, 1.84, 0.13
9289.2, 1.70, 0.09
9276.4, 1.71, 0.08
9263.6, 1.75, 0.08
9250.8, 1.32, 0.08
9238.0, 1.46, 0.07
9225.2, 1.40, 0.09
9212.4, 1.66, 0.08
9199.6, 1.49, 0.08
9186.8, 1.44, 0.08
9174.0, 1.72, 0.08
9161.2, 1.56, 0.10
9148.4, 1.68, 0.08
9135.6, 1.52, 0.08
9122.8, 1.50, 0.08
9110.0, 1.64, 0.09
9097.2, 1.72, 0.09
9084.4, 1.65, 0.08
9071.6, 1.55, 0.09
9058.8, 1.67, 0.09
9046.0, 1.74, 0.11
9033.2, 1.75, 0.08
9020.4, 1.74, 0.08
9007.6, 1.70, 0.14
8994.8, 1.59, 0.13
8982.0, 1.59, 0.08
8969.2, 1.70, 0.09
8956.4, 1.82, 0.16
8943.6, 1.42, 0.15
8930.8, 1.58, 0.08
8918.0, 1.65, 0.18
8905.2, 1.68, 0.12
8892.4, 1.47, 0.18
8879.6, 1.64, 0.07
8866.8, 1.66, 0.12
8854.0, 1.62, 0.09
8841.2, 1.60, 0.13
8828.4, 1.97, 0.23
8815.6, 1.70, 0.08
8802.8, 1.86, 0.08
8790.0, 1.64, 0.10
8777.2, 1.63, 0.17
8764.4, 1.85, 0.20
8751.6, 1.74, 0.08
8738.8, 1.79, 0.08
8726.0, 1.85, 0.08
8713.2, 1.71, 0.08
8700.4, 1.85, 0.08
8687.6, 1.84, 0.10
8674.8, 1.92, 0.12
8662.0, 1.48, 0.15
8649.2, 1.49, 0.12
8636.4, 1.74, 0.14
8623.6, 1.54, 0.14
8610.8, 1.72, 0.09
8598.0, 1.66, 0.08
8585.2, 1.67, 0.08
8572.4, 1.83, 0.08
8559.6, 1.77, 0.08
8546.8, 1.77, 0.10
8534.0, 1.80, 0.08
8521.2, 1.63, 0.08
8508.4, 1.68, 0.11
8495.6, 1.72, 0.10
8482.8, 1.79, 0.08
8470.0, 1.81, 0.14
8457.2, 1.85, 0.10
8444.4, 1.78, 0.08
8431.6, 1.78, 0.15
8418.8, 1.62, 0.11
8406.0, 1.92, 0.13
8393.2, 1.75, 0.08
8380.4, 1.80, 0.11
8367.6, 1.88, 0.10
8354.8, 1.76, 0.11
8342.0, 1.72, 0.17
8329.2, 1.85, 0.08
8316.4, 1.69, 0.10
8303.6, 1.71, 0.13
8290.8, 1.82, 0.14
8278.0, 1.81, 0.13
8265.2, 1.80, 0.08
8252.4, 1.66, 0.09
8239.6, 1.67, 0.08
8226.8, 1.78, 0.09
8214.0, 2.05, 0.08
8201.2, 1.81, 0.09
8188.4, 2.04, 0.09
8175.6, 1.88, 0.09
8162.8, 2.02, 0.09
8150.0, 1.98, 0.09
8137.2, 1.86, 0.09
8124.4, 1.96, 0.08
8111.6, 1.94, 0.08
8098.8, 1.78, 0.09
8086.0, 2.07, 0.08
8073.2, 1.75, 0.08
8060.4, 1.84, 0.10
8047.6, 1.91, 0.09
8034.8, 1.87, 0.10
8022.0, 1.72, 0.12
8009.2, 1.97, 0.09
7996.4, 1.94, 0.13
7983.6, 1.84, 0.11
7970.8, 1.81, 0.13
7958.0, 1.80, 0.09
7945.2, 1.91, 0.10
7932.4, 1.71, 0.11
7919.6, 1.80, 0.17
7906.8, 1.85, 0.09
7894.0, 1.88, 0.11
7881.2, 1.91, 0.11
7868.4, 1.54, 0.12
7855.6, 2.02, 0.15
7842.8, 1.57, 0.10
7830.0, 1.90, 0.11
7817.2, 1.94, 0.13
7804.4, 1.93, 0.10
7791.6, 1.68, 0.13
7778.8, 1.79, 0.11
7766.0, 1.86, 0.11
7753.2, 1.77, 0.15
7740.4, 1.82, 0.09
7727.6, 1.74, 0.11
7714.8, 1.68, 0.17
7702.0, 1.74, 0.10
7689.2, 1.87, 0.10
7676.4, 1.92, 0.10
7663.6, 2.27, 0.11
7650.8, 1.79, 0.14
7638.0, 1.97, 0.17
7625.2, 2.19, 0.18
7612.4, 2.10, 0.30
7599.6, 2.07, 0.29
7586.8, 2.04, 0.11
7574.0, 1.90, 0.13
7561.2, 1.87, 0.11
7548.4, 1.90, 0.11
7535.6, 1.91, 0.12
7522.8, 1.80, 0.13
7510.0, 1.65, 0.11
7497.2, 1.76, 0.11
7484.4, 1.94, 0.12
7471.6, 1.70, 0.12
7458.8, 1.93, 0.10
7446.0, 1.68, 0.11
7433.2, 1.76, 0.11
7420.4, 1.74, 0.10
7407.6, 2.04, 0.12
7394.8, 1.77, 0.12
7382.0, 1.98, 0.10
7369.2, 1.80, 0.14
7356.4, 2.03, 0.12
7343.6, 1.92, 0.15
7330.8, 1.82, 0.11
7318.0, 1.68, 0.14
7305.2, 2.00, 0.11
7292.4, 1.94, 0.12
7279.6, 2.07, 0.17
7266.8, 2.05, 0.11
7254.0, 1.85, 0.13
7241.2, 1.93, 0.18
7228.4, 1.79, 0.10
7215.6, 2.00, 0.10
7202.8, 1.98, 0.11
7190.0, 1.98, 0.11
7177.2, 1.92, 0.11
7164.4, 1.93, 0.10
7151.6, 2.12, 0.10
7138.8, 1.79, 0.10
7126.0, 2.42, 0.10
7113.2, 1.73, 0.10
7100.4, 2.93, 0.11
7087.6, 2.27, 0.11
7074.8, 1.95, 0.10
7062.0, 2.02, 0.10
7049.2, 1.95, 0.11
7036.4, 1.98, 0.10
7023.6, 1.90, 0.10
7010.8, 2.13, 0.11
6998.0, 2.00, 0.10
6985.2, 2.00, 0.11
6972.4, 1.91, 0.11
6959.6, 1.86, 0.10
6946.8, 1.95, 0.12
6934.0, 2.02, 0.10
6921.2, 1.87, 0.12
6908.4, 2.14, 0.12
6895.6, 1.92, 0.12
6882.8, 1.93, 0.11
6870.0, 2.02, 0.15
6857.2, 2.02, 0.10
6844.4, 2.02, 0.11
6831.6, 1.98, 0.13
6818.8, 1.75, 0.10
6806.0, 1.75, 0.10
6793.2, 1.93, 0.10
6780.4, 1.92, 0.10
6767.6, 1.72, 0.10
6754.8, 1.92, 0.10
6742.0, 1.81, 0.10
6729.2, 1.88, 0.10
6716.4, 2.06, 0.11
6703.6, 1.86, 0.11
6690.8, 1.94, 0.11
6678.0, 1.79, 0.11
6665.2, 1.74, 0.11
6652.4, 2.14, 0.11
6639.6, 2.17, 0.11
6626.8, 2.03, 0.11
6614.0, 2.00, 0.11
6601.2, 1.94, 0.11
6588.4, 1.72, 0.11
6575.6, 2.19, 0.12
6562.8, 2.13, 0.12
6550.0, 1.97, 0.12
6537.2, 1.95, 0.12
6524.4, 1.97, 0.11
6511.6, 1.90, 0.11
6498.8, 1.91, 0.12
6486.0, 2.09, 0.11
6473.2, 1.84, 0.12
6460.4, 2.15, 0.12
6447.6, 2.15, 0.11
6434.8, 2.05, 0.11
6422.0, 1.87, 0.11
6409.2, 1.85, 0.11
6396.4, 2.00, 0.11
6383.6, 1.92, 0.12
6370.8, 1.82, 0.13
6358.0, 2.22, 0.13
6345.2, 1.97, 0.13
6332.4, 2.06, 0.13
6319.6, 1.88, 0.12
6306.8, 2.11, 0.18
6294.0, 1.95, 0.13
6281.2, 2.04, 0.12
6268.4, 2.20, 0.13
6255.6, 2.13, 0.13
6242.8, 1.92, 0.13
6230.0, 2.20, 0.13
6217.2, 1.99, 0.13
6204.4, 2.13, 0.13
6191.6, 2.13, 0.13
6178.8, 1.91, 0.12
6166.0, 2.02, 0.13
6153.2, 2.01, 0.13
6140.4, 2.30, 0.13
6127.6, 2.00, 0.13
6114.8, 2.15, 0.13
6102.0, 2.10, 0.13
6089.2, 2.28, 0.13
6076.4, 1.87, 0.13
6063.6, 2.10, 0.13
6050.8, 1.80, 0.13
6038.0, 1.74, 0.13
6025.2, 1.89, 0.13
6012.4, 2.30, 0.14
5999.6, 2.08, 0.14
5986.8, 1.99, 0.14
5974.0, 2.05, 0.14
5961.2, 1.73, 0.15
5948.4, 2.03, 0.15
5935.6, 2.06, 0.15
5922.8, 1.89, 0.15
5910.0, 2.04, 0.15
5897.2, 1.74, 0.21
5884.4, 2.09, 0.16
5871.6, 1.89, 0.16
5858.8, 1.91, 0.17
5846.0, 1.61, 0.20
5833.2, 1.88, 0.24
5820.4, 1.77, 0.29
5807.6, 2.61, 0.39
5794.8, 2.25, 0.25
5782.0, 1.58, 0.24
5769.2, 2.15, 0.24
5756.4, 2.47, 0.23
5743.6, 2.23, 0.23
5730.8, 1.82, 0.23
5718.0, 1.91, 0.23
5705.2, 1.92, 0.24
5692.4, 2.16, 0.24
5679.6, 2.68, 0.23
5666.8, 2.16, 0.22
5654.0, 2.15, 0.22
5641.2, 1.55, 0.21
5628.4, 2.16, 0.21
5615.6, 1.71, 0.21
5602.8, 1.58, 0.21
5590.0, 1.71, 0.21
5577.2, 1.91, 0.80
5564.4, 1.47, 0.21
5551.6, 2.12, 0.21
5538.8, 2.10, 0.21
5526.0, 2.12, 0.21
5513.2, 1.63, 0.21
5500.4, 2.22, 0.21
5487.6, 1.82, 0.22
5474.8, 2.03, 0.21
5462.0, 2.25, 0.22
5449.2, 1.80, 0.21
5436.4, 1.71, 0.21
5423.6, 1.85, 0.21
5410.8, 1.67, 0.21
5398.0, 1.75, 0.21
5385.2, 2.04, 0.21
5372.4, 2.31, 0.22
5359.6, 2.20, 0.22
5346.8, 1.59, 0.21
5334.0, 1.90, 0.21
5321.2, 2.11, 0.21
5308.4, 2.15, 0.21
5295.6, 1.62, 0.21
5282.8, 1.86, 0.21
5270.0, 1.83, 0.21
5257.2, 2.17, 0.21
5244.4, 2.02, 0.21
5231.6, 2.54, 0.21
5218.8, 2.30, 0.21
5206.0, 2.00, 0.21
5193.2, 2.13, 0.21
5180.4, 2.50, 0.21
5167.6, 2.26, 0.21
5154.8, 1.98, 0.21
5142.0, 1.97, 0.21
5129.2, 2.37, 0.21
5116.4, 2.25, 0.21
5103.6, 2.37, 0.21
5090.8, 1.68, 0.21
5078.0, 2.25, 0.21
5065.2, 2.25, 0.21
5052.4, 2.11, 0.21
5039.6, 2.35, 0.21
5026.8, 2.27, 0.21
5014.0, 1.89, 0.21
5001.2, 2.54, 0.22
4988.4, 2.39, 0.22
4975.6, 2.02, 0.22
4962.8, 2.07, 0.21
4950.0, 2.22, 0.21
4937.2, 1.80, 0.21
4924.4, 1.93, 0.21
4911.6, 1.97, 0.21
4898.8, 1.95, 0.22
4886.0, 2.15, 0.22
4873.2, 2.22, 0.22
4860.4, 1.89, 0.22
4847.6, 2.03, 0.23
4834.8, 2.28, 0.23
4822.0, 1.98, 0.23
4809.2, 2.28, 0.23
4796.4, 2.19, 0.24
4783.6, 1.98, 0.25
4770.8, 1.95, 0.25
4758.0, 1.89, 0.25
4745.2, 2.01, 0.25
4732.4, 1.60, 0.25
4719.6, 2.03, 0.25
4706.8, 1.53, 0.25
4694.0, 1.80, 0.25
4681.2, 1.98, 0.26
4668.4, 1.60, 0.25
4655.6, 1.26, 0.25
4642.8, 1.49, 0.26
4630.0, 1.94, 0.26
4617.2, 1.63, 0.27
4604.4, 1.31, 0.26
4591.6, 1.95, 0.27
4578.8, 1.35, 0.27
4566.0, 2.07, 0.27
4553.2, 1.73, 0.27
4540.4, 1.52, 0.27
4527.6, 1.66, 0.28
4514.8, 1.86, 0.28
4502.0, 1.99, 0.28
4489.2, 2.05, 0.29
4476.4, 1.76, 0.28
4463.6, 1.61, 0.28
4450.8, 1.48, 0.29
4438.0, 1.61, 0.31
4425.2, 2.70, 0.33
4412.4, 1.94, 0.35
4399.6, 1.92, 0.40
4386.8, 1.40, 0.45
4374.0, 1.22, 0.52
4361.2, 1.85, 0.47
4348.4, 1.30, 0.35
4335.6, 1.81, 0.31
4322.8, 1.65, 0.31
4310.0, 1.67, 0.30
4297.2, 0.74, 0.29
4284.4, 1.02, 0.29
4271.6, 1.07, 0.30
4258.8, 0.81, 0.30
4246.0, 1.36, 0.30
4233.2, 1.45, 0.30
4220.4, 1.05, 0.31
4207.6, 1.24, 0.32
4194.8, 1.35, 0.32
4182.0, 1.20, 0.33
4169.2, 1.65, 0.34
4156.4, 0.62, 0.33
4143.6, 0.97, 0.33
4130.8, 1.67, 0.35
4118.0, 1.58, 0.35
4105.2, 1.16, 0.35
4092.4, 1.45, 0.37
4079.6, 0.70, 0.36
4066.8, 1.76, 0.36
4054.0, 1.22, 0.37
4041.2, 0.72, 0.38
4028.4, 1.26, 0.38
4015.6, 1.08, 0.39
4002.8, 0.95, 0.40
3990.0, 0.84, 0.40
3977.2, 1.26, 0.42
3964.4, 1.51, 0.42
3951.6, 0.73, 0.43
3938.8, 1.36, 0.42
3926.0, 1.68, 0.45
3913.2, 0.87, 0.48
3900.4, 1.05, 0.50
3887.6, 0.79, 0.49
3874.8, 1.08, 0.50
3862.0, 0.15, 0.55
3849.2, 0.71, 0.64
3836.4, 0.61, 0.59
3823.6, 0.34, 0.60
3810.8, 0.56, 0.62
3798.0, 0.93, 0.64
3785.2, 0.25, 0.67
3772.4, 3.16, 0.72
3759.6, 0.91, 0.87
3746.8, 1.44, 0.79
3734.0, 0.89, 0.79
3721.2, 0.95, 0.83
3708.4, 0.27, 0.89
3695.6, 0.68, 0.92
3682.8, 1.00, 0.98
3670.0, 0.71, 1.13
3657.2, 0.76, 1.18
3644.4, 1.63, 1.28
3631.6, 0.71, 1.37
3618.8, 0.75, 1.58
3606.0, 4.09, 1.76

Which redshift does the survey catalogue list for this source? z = 0.082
